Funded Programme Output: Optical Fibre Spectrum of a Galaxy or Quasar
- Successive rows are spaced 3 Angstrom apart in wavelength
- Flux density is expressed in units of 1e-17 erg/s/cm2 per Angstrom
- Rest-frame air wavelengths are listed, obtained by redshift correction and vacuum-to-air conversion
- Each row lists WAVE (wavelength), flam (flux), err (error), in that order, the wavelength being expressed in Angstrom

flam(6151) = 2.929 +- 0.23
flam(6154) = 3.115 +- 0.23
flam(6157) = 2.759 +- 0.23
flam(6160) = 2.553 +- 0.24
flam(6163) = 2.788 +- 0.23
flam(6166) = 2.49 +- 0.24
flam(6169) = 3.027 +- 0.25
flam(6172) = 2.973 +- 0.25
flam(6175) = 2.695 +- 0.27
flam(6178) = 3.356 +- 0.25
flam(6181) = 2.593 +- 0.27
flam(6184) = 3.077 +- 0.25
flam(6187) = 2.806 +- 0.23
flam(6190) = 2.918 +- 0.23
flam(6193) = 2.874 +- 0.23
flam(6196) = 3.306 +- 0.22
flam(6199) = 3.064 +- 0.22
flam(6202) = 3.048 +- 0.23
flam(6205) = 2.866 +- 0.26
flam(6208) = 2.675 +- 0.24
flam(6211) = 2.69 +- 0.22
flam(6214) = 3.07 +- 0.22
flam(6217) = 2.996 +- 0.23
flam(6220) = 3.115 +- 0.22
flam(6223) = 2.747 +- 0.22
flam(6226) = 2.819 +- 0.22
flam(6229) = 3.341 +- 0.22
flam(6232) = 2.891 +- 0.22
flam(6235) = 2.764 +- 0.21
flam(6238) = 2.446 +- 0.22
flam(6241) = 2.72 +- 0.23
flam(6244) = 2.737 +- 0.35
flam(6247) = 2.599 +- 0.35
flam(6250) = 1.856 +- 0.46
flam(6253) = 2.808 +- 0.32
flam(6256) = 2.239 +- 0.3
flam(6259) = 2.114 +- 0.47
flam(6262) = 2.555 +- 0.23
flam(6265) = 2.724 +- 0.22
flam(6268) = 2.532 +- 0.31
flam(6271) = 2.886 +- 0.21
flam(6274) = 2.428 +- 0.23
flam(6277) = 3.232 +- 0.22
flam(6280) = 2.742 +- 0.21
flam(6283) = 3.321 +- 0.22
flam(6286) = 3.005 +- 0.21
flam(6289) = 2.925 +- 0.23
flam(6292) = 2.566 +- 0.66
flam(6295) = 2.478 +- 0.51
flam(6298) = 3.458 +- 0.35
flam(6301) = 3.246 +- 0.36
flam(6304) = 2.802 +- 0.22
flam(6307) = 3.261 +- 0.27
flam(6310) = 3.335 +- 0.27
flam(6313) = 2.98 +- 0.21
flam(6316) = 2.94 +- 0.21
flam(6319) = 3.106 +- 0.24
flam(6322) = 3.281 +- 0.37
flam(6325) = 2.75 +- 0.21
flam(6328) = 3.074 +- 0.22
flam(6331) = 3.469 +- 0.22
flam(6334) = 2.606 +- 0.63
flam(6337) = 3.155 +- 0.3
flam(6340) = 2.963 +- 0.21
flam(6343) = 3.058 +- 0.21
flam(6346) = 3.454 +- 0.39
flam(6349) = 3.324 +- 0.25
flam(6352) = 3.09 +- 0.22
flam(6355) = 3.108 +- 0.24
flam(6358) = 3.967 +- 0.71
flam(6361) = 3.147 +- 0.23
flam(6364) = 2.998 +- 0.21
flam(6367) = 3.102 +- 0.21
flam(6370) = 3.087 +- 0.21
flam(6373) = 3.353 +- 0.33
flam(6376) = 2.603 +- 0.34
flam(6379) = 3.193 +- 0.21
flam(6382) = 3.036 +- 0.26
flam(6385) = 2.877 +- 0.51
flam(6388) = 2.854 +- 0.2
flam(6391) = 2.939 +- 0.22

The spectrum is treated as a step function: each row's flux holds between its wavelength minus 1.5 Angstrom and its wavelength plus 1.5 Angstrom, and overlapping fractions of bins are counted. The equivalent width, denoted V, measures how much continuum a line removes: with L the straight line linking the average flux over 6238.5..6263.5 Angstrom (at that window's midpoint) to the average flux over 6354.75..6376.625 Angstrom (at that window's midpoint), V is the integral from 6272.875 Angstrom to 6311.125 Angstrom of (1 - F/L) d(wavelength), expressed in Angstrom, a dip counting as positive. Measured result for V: -3.7 Angstrom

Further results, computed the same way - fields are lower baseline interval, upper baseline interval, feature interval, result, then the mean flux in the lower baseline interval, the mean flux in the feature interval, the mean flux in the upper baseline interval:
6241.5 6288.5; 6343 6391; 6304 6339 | -1.8 Angstrom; 2.66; 3.07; 3.14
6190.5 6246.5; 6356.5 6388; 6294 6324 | -0.6 Angstrom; 2.89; 3.09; 3.12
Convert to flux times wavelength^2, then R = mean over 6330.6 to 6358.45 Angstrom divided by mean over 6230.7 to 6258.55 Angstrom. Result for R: 1.29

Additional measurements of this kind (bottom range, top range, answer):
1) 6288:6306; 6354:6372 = 1.13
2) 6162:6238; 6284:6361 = 1.11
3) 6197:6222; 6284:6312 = 1.05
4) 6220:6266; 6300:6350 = 1.21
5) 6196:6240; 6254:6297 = 0.95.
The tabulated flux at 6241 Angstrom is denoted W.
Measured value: 2.72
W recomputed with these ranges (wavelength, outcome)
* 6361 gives 3.147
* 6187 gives 2.806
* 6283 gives 3.321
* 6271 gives 2.886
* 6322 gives 3.281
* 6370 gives 3.087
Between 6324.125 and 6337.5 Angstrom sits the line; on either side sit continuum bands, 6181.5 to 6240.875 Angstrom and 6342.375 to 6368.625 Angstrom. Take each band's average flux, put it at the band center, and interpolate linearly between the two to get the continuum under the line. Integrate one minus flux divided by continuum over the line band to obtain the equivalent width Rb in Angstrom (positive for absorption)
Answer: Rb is 0.8 Angstrom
